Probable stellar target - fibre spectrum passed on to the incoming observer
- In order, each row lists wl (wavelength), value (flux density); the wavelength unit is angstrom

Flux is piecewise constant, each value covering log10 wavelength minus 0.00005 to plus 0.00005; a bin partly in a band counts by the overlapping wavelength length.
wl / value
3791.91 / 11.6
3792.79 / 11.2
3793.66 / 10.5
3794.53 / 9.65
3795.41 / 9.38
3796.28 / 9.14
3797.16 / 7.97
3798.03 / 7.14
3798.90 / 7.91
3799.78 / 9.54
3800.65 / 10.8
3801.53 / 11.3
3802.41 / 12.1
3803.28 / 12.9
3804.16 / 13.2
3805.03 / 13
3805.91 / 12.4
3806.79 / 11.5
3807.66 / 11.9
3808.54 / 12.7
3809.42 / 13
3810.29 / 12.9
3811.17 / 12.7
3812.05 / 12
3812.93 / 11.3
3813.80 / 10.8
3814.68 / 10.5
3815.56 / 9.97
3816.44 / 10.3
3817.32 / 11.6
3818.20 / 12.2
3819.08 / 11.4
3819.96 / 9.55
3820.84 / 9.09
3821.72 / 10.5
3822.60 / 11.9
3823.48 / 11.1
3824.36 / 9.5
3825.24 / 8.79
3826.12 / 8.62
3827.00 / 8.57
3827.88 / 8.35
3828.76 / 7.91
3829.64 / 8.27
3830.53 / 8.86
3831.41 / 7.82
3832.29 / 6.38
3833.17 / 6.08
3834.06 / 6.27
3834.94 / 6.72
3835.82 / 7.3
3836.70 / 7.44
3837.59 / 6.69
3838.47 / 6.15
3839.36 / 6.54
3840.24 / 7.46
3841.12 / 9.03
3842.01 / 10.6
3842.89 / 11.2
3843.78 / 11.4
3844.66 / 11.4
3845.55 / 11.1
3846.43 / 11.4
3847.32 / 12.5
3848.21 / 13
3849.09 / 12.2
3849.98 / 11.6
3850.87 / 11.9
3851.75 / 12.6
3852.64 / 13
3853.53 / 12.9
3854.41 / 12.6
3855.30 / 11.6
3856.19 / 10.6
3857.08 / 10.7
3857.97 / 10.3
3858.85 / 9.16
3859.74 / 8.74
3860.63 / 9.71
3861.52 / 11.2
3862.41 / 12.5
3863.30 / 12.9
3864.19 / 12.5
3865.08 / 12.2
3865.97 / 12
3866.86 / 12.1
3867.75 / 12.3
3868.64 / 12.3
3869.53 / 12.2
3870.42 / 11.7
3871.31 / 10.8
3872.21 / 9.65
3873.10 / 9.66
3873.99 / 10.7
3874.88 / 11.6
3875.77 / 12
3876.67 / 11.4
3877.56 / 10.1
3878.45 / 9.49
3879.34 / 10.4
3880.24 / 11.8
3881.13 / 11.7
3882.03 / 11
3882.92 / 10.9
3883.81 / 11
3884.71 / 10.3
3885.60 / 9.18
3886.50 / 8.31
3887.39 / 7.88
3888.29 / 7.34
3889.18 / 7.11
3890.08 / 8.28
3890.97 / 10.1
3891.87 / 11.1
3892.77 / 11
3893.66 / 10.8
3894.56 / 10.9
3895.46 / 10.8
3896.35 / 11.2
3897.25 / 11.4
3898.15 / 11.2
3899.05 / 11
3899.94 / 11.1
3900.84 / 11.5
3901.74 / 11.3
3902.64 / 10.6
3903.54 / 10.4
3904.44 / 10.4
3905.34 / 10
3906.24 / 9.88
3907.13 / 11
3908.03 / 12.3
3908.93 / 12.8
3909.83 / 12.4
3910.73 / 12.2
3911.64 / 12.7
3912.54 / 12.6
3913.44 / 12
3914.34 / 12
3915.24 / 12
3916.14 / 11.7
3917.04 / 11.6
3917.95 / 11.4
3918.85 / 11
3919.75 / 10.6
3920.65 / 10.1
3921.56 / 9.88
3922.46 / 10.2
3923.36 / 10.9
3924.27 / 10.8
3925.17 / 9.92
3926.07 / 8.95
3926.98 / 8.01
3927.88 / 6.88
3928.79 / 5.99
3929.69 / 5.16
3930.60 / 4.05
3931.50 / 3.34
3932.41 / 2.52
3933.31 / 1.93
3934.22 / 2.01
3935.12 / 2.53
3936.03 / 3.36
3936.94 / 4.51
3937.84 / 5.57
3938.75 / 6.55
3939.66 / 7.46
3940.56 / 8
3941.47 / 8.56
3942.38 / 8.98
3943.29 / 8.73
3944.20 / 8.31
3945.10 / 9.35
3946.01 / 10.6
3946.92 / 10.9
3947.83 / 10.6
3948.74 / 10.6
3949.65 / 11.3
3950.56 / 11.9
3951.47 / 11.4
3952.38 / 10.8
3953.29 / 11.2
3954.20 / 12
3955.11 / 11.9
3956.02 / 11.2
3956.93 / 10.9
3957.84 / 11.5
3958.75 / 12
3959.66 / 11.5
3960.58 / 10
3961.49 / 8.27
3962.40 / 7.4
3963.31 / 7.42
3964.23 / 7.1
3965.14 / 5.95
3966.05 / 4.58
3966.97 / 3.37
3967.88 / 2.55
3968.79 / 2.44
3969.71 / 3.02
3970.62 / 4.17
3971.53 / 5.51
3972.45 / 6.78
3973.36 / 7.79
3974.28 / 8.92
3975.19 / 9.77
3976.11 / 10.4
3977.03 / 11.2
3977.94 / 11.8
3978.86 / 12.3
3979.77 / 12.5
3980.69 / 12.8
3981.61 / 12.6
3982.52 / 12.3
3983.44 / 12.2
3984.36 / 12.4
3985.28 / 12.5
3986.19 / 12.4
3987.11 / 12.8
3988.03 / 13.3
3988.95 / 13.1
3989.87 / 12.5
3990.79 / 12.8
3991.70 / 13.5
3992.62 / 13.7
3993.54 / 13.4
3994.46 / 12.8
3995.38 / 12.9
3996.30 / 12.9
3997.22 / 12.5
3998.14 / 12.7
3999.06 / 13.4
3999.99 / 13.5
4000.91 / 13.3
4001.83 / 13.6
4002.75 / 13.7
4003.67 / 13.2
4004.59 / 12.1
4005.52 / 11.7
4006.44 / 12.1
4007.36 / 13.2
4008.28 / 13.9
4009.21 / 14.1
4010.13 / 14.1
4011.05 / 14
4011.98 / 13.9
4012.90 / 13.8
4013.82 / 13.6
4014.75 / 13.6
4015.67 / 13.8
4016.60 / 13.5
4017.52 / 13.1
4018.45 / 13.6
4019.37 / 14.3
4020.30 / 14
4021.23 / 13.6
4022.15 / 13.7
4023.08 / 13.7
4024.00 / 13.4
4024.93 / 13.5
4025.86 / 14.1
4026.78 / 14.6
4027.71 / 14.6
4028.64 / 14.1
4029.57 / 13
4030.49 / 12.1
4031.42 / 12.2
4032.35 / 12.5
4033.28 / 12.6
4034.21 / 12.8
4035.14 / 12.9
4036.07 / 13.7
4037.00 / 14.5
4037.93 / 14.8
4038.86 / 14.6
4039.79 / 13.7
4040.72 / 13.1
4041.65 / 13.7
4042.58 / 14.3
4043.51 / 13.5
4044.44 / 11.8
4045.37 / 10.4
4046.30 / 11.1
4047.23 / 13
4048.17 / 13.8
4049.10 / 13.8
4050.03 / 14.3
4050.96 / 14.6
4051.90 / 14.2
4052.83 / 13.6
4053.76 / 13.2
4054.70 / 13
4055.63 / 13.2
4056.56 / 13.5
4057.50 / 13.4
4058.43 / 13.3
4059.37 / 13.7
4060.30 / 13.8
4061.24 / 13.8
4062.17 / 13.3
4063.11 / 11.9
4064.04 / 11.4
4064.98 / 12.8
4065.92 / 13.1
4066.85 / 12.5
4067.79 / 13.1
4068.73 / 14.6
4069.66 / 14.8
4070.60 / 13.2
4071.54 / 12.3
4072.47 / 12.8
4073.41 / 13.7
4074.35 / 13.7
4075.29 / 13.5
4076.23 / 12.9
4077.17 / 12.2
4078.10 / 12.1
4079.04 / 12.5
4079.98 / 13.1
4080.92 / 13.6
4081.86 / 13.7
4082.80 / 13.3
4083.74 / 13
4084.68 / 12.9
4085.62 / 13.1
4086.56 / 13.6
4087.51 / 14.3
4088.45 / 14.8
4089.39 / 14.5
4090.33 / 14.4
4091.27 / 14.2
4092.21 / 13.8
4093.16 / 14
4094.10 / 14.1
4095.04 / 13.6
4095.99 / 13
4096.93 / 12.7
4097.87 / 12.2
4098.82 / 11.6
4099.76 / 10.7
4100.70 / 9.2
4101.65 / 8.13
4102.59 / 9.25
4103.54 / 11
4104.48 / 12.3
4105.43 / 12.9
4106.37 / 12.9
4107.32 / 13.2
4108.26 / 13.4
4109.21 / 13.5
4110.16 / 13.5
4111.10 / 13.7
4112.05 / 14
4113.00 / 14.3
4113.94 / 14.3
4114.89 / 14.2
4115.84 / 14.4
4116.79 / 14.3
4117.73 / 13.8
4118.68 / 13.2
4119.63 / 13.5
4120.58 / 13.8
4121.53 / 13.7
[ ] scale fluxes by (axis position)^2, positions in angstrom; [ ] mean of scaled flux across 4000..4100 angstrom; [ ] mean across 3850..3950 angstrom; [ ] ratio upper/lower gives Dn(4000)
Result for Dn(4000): 1.4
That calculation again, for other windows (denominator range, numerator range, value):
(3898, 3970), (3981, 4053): 1.54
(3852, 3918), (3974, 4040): 1.26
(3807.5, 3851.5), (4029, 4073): 1.49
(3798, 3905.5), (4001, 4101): 1.40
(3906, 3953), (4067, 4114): 1.56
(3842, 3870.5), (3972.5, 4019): 1.17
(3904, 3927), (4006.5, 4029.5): 1.31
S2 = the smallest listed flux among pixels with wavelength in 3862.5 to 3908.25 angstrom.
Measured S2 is 7.11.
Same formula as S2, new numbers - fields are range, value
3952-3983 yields 2.44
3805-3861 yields 6.08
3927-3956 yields 1.93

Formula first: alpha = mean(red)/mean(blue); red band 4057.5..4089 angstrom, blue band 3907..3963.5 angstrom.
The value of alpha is 1.4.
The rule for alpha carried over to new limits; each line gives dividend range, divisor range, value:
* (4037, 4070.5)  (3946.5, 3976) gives 1.55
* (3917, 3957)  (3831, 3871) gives 0.81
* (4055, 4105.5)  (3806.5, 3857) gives 1.27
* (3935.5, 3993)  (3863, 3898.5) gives 0.89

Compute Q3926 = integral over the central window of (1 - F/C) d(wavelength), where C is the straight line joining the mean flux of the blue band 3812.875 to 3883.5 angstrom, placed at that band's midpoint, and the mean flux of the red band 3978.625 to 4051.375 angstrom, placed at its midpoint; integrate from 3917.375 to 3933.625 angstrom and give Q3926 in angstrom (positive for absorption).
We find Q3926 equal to 5.19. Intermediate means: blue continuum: 10.4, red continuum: 13.2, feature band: 7.94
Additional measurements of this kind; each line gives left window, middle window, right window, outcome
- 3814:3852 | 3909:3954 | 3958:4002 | 5.2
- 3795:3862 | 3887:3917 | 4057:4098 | 0.7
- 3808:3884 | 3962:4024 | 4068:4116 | 3.2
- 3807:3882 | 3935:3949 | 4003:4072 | 4.8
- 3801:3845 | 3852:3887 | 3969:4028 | -1.7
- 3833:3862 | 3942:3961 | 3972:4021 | 1.8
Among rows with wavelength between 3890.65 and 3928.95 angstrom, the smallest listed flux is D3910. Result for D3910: 5.99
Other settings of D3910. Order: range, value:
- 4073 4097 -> 12.1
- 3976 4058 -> 10.4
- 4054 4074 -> 11.4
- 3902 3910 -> 9.88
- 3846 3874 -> 8.74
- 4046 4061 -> 11.1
